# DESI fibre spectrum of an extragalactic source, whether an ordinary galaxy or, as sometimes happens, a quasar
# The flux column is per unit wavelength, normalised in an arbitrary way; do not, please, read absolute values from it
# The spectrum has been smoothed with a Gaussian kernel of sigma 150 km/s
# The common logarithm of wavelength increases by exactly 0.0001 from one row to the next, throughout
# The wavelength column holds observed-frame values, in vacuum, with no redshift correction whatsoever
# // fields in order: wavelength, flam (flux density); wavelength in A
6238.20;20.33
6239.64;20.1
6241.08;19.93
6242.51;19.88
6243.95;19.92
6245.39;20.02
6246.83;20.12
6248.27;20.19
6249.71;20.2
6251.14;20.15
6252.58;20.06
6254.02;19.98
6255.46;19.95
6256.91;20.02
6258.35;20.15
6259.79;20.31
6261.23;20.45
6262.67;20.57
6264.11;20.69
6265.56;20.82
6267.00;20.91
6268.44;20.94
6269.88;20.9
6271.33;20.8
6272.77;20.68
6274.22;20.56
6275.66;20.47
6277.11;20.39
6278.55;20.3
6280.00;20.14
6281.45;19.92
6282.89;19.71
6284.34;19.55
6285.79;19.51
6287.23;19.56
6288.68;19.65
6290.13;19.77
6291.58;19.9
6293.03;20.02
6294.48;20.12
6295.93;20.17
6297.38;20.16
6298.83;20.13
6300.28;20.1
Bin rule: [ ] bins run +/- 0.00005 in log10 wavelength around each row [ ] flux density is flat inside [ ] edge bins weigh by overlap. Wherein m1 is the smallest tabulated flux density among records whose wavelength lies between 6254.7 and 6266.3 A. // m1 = 19.95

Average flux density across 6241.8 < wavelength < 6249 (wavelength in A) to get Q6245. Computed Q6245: 20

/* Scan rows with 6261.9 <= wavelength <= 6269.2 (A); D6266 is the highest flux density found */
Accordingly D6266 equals 20.94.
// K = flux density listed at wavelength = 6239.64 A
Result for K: 20.1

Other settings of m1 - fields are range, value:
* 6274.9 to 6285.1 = 19.55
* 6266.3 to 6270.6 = 20.9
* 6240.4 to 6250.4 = 19.88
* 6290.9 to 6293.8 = 19.9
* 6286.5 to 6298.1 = 19.56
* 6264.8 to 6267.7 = 20.82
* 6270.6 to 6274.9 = 20.56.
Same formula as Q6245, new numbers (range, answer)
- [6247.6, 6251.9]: 20.2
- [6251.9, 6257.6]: 20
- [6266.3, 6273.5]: 20.8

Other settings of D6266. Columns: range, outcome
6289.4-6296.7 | 20.17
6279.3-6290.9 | 20.14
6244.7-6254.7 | 20.2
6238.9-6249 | 20.19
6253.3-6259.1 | 20.15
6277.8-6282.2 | 20.3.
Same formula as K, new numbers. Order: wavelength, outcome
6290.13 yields 19.77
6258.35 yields 20.15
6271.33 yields 20.8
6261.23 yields 20.45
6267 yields 20.91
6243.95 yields 19.92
